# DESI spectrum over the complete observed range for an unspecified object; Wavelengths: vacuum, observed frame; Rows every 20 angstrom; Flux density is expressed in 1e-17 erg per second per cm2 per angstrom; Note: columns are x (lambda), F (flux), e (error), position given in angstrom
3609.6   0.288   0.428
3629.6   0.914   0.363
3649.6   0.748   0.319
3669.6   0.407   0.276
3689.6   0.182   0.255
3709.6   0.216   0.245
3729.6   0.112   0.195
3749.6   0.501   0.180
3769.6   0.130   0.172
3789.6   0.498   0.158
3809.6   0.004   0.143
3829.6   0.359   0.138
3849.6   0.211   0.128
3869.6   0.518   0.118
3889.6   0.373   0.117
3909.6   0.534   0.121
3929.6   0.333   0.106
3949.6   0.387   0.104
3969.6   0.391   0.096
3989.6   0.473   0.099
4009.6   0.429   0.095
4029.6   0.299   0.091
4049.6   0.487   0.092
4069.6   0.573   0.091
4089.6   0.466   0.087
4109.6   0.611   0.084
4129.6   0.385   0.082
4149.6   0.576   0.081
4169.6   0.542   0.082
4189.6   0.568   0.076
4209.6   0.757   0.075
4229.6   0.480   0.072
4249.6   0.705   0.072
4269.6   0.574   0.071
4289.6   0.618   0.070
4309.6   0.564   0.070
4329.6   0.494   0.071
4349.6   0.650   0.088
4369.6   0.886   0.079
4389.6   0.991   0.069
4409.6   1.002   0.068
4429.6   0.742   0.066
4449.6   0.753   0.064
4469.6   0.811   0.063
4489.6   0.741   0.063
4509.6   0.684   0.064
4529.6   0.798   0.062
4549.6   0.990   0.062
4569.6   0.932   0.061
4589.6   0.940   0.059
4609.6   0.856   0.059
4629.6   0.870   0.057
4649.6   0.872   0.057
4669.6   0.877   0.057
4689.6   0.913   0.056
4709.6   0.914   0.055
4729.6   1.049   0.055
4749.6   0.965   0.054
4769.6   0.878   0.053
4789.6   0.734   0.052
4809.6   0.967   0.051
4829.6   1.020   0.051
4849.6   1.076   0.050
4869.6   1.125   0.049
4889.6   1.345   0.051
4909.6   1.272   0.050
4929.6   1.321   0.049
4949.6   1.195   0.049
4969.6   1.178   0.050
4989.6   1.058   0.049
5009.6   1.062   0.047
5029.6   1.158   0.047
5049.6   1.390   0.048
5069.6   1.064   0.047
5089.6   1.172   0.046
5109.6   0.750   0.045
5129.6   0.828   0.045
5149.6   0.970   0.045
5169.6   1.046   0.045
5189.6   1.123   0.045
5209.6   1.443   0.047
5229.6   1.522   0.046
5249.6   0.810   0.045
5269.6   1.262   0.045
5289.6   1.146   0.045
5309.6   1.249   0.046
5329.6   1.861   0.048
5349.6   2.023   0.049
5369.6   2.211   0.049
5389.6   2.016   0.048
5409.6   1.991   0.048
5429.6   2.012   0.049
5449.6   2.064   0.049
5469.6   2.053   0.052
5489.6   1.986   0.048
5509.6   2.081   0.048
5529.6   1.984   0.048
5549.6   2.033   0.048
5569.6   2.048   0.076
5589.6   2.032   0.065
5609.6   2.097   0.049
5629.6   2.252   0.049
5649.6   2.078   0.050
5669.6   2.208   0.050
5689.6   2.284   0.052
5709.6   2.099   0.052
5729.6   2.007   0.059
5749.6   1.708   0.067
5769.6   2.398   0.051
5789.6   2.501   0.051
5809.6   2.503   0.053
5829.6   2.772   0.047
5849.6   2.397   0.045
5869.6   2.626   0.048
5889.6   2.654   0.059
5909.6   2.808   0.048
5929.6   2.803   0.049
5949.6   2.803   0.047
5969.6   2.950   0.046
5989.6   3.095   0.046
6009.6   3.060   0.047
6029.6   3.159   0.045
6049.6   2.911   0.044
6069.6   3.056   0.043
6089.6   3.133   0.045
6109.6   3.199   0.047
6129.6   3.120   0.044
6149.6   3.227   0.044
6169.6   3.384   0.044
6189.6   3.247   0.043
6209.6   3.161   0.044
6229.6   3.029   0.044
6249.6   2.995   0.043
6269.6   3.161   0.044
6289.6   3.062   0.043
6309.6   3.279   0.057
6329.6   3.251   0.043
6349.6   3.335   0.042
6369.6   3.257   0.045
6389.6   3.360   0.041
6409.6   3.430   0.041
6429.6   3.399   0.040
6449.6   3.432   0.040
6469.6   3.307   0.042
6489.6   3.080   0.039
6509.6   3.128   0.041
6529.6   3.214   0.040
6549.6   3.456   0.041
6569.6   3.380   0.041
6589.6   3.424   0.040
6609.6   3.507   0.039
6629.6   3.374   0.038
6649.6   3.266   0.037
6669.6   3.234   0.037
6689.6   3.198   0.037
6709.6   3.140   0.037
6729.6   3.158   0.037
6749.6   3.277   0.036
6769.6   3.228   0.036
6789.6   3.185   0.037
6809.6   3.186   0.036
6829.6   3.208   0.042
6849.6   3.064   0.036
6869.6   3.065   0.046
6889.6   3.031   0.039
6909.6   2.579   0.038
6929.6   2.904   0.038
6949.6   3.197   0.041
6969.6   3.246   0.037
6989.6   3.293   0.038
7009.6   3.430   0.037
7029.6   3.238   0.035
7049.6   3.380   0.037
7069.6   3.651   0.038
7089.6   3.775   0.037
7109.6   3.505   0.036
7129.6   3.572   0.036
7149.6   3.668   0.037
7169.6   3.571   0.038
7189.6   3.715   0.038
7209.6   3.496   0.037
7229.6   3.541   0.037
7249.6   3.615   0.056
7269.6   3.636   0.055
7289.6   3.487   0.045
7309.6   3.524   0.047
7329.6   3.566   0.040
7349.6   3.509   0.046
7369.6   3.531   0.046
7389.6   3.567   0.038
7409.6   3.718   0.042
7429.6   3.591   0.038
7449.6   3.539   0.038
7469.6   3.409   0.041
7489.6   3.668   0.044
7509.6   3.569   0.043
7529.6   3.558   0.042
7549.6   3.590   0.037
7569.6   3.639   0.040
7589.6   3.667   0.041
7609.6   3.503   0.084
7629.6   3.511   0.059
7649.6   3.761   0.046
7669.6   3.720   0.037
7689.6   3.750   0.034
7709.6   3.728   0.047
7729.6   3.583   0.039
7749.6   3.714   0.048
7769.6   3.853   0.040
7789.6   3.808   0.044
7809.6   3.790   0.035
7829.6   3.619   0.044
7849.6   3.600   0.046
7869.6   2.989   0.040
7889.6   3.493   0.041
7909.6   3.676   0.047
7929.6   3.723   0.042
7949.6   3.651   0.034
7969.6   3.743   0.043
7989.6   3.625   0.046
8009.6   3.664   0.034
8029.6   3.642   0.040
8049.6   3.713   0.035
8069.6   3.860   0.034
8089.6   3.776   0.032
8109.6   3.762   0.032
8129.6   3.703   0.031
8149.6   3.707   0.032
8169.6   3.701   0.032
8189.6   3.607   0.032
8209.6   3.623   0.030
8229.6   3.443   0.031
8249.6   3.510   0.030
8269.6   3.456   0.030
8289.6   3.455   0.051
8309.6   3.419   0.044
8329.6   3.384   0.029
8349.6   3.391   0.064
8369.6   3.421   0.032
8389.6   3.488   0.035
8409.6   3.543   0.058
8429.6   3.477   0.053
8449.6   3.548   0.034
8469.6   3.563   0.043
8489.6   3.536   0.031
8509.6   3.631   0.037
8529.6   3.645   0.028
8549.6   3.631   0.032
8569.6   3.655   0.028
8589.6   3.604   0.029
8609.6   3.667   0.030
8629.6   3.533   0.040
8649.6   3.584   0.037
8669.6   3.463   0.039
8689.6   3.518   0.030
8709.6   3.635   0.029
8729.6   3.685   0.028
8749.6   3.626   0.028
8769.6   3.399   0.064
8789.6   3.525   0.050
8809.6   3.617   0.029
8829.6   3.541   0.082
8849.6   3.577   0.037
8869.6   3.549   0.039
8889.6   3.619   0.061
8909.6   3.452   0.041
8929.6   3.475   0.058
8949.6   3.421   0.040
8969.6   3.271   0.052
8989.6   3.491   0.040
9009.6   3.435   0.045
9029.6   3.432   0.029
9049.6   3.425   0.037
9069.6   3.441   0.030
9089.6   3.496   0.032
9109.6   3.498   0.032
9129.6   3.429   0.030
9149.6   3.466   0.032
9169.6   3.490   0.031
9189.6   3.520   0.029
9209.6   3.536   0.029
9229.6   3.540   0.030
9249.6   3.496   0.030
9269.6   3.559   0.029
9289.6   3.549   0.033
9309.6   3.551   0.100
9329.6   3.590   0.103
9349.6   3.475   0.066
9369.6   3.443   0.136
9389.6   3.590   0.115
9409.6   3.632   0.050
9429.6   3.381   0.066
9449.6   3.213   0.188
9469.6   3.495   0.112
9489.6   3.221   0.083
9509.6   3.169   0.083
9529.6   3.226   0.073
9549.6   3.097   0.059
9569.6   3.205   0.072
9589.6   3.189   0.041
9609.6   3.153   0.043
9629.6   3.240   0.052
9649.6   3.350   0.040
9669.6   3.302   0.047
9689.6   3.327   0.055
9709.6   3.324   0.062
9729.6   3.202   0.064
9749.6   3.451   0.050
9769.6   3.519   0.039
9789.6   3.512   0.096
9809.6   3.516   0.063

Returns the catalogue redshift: 0.34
